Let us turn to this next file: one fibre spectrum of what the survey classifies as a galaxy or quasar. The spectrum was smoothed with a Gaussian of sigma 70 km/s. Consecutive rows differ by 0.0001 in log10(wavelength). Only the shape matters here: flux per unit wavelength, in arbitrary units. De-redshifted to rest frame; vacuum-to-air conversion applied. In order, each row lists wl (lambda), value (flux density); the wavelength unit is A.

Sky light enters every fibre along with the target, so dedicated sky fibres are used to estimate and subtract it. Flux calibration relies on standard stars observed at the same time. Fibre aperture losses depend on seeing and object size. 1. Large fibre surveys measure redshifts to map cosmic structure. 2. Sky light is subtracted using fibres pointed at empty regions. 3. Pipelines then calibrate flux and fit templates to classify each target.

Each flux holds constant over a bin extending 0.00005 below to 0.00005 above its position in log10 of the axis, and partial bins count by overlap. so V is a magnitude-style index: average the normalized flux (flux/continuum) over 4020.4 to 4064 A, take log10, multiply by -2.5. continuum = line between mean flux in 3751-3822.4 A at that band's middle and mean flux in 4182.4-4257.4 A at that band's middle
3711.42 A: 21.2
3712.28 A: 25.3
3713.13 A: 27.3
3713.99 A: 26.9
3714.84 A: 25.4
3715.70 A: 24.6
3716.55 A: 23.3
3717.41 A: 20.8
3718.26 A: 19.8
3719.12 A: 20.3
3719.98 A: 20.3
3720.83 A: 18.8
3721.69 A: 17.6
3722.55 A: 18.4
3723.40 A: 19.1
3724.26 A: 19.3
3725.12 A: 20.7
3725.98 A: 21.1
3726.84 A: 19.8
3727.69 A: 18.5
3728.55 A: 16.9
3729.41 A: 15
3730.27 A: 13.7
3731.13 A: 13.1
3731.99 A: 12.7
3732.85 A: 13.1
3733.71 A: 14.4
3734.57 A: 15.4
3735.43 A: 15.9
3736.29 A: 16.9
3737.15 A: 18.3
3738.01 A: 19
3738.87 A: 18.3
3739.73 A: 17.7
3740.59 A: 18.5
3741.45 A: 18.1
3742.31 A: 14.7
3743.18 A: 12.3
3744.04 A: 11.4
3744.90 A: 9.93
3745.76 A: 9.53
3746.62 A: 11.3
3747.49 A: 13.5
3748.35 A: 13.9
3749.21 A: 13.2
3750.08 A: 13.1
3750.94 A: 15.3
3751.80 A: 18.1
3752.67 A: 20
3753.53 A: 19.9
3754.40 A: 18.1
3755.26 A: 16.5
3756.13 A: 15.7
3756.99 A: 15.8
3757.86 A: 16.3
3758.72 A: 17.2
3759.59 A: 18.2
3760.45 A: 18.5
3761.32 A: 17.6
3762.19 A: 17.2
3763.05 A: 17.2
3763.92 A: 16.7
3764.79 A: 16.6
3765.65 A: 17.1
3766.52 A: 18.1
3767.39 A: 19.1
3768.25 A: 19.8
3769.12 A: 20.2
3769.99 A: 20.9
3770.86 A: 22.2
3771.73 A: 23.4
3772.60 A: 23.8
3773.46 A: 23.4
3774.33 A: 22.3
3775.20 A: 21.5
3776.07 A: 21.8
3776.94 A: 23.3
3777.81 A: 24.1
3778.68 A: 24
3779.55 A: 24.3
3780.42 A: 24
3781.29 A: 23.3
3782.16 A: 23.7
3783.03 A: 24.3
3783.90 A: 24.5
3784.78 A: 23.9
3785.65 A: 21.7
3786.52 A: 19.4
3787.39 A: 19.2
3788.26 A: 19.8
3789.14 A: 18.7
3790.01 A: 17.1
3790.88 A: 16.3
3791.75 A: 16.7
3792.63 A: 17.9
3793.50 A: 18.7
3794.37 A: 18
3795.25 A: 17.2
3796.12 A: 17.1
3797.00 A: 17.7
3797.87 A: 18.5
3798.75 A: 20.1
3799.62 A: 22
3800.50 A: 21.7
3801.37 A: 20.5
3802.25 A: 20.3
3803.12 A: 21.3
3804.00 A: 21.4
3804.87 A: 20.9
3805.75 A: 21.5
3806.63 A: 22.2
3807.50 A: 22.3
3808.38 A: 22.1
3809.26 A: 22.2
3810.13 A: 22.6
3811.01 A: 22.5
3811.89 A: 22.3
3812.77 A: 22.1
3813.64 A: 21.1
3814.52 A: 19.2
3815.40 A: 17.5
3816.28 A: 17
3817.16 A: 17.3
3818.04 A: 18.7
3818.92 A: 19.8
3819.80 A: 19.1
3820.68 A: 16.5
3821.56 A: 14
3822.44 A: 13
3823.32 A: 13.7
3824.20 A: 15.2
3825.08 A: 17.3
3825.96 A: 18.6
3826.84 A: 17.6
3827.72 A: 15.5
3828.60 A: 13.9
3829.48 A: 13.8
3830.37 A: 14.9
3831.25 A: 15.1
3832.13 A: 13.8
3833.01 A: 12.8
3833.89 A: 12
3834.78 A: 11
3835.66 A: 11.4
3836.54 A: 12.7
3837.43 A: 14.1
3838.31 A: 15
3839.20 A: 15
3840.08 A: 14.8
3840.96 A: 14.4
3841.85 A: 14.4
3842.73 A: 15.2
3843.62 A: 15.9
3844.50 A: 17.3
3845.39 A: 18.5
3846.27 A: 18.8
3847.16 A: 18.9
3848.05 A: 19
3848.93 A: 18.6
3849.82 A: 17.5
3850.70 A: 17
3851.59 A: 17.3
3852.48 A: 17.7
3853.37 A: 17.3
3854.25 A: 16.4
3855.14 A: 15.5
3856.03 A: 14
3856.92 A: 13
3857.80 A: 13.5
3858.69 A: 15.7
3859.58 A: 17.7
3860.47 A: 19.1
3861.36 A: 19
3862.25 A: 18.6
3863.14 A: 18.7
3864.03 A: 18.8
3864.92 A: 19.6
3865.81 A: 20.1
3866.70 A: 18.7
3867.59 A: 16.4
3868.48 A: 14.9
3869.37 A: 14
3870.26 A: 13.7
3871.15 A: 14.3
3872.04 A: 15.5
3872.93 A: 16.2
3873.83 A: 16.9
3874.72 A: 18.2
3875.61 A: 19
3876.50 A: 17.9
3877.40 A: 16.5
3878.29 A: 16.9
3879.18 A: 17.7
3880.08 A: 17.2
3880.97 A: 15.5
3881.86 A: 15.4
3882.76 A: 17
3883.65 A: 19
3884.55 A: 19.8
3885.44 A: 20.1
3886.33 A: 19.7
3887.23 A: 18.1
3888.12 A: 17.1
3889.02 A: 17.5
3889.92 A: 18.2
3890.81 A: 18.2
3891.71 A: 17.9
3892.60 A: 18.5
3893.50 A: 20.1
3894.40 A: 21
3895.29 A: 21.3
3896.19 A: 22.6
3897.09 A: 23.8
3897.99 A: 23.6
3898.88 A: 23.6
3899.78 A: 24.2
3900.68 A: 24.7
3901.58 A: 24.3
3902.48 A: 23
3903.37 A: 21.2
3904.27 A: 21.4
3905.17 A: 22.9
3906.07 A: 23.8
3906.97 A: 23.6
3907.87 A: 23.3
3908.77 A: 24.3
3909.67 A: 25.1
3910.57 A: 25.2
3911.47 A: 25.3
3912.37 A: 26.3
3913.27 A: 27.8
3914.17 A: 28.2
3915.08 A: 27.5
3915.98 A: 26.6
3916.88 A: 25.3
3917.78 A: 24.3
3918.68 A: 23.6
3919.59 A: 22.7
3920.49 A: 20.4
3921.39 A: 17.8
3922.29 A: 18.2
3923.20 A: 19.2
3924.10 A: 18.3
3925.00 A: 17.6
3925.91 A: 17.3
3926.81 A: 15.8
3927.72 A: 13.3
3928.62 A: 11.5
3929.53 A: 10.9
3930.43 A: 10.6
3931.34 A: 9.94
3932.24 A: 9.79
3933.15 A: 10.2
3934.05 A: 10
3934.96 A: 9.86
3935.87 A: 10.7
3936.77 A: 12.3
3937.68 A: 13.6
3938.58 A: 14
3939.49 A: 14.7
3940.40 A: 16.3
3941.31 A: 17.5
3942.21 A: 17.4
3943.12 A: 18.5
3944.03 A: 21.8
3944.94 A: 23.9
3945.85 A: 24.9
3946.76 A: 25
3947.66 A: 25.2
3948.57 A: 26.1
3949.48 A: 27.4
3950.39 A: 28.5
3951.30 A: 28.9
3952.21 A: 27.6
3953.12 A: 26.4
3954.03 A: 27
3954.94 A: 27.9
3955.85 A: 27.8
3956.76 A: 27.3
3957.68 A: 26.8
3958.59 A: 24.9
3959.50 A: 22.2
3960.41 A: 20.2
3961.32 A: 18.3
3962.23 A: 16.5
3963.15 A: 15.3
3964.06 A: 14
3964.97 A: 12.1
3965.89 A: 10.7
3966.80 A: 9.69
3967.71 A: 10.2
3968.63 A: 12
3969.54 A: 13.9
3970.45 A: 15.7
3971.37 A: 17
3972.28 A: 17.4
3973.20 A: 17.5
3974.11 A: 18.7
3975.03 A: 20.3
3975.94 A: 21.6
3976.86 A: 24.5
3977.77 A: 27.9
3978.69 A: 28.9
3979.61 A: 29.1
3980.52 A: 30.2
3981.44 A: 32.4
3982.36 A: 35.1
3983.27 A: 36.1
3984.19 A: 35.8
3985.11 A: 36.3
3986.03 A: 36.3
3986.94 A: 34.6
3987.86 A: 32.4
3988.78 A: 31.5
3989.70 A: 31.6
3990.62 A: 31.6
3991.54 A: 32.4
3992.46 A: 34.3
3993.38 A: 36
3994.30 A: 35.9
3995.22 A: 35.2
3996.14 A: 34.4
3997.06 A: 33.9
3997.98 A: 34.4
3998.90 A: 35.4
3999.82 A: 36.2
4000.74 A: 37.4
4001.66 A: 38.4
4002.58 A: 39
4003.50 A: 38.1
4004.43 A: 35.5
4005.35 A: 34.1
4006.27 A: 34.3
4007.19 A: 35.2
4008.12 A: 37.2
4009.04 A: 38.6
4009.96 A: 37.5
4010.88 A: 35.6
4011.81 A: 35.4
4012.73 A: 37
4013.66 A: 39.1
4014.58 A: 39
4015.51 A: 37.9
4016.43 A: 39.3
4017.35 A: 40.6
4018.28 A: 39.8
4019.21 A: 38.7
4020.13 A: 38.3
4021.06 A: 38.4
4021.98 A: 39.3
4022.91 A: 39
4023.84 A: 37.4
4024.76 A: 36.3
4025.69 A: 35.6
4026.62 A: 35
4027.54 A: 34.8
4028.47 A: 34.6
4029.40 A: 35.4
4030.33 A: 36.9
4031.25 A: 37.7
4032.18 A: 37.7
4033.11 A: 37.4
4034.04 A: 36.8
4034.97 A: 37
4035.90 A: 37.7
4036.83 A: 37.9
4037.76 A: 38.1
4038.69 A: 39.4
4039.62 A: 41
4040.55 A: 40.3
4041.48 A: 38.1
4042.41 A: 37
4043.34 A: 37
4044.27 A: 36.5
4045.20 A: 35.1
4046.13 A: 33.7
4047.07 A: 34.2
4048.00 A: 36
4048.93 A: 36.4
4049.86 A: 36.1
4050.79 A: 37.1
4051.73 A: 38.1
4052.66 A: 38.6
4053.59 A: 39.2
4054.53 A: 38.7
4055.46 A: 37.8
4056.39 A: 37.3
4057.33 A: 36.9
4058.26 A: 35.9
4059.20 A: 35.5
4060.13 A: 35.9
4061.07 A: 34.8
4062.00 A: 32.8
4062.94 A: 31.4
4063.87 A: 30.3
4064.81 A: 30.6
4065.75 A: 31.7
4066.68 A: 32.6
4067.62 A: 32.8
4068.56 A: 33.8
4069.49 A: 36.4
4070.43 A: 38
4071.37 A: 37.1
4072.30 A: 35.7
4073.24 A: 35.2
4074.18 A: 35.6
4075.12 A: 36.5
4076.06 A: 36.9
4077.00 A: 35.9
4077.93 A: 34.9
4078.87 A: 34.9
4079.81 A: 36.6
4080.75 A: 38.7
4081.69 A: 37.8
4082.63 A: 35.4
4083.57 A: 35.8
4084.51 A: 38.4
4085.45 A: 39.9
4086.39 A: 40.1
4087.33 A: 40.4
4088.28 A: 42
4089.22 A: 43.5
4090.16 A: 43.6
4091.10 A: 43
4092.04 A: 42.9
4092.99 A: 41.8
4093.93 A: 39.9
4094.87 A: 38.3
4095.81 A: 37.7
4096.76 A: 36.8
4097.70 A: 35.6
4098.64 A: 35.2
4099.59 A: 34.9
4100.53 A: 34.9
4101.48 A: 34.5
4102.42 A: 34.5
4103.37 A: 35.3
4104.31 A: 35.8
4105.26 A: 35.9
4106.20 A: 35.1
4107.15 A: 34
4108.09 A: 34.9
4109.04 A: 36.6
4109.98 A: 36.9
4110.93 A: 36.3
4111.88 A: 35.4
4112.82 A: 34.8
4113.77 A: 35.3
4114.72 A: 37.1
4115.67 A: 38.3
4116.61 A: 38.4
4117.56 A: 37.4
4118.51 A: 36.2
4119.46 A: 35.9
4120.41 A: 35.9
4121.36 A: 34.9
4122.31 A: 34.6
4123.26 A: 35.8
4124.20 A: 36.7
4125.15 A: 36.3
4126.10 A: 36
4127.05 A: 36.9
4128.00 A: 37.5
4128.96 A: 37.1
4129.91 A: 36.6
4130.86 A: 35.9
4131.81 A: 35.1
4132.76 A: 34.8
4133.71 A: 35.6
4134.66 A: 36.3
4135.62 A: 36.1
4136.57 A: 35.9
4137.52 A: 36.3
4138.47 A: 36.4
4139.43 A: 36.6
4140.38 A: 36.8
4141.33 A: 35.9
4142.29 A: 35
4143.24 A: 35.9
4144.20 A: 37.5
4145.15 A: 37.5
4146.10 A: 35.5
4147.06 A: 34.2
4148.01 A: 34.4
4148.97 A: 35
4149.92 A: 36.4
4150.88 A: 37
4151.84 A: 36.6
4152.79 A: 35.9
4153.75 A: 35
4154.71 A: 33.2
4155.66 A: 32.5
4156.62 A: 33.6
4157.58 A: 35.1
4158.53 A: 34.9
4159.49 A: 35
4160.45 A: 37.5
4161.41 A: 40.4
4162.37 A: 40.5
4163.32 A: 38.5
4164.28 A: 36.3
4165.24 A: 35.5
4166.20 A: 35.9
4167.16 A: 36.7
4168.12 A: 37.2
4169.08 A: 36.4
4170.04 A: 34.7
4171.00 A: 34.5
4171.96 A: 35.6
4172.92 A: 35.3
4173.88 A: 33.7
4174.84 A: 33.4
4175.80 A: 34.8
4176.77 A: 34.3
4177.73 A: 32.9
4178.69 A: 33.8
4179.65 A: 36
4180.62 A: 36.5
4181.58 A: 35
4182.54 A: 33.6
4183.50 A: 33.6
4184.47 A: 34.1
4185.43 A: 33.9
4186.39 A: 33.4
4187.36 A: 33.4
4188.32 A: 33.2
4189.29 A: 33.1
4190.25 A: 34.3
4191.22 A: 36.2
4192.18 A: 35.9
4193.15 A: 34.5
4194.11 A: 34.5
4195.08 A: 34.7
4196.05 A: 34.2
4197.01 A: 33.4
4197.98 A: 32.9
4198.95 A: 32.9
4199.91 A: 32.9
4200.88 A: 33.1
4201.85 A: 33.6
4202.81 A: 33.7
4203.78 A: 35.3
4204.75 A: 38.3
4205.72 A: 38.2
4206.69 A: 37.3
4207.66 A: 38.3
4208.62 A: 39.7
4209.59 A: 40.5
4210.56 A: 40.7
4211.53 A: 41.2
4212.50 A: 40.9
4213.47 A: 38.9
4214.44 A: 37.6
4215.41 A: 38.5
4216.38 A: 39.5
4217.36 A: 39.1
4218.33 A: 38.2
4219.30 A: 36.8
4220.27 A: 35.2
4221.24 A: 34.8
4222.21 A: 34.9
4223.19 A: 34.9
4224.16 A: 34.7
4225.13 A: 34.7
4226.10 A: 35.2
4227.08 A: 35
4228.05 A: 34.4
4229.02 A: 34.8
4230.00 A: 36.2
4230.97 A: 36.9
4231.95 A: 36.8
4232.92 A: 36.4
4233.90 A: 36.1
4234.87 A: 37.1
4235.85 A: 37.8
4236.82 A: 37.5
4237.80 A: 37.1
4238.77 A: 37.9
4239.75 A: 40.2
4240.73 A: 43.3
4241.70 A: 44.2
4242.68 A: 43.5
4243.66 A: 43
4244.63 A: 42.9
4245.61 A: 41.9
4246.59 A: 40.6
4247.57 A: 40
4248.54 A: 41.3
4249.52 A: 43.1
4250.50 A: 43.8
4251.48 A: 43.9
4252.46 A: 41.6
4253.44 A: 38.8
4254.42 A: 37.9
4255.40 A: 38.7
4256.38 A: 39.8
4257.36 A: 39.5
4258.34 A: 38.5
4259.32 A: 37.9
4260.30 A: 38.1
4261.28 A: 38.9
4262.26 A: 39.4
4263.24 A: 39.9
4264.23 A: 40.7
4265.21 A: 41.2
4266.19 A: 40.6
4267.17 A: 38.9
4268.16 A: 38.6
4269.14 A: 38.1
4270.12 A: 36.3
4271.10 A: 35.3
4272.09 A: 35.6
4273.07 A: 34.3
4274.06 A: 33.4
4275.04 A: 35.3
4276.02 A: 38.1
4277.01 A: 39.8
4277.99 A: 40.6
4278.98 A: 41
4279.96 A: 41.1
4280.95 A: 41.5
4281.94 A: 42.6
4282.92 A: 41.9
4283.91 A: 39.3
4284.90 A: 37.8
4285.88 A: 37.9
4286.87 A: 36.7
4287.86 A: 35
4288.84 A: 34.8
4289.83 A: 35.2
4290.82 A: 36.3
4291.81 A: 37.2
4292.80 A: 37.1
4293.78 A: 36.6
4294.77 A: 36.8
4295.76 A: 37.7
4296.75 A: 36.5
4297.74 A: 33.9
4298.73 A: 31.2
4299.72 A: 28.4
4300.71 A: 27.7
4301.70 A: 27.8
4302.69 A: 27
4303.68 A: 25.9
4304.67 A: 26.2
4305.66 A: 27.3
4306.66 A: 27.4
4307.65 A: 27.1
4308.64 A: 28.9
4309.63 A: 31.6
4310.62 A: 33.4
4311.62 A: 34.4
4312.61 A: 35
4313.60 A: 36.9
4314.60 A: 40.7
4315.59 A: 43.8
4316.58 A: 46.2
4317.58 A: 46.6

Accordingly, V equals -0.21 mag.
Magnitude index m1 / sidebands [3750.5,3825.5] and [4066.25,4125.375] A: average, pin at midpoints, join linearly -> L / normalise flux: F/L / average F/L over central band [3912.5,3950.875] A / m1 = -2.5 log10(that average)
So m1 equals 0.422 mag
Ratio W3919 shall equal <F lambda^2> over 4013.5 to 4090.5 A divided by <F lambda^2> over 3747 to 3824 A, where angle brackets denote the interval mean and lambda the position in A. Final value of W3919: 2.18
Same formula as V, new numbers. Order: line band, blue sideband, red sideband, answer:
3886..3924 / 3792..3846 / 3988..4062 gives 0.143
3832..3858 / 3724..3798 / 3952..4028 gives 0.412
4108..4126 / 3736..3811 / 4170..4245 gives -0.111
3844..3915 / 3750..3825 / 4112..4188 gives 0.224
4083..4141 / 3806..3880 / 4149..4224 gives -0.170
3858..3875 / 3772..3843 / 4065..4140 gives 0.290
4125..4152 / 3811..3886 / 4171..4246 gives -0.112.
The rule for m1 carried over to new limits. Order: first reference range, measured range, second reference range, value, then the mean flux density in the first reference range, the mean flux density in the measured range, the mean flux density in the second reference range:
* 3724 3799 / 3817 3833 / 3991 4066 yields 0.38 mag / 18.2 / 15.9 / 36.6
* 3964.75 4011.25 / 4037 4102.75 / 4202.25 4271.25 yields -0.14 mag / 29.5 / 36.9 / 38.6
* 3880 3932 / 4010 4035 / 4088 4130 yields -0.24 mag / 20.5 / 37.4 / 37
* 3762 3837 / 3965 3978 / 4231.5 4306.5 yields 0.49 mag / 19.1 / 16.6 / 37.6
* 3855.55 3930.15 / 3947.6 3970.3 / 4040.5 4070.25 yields 0.23 mag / 19.6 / 20.9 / 35.5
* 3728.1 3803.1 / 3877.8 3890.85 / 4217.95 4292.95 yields 0.28 mag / 18.2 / 17.8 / 38.4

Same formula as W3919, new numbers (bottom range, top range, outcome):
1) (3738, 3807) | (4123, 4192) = 2.29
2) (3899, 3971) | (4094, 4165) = 1.99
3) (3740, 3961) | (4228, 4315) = 2.41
